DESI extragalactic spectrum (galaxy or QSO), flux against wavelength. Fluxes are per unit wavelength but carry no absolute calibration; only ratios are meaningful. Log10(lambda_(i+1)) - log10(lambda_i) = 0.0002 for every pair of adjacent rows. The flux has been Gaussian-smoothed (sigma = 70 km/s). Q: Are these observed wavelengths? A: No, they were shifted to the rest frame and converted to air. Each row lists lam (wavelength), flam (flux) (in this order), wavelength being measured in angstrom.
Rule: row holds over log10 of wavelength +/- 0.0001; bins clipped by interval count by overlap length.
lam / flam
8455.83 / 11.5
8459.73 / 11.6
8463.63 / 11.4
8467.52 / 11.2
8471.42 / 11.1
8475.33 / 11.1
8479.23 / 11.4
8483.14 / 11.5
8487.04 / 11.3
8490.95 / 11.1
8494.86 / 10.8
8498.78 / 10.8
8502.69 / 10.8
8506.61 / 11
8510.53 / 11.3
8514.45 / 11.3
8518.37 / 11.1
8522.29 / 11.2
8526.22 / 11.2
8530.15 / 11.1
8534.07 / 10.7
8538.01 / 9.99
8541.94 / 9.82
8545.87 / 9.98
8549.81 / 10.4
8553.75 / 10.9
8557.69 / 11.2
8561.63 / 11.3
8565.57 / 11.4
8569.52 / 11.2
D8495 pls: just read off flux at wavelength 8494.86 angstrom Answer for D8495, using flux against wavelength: 10.8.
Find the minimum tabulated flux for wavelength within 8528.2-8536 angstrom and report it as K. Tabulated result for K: 10.7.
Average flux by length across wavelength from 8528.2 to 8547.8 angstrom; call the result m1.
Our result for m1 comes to 10.3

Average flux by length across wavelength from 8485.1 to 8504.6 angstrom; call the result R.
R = 11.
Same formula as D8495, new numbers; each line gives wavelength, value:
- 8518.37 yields 11.1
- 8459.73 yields 11.6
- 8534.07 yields 10.7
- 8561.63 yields 11.3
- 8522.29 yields 11.2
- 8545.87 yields 9.98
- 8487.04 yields 11.3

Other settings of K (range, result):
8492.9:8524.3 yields 10.8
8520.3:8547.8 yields 9.82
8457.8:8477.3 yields 11.1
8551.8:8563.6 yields 10.9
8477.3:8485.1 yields 11.4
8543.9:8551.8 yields 9.98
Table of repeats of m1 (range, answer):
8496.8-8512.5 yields 11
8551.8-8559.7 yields 11.1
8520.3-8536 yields 11.1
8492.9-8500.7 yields 10.8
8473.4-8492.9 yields 11.3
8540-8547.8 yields 9.91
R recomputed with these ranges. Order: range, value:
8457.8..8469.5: 11.4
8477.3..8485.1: 11.5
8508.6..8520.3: 11.2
